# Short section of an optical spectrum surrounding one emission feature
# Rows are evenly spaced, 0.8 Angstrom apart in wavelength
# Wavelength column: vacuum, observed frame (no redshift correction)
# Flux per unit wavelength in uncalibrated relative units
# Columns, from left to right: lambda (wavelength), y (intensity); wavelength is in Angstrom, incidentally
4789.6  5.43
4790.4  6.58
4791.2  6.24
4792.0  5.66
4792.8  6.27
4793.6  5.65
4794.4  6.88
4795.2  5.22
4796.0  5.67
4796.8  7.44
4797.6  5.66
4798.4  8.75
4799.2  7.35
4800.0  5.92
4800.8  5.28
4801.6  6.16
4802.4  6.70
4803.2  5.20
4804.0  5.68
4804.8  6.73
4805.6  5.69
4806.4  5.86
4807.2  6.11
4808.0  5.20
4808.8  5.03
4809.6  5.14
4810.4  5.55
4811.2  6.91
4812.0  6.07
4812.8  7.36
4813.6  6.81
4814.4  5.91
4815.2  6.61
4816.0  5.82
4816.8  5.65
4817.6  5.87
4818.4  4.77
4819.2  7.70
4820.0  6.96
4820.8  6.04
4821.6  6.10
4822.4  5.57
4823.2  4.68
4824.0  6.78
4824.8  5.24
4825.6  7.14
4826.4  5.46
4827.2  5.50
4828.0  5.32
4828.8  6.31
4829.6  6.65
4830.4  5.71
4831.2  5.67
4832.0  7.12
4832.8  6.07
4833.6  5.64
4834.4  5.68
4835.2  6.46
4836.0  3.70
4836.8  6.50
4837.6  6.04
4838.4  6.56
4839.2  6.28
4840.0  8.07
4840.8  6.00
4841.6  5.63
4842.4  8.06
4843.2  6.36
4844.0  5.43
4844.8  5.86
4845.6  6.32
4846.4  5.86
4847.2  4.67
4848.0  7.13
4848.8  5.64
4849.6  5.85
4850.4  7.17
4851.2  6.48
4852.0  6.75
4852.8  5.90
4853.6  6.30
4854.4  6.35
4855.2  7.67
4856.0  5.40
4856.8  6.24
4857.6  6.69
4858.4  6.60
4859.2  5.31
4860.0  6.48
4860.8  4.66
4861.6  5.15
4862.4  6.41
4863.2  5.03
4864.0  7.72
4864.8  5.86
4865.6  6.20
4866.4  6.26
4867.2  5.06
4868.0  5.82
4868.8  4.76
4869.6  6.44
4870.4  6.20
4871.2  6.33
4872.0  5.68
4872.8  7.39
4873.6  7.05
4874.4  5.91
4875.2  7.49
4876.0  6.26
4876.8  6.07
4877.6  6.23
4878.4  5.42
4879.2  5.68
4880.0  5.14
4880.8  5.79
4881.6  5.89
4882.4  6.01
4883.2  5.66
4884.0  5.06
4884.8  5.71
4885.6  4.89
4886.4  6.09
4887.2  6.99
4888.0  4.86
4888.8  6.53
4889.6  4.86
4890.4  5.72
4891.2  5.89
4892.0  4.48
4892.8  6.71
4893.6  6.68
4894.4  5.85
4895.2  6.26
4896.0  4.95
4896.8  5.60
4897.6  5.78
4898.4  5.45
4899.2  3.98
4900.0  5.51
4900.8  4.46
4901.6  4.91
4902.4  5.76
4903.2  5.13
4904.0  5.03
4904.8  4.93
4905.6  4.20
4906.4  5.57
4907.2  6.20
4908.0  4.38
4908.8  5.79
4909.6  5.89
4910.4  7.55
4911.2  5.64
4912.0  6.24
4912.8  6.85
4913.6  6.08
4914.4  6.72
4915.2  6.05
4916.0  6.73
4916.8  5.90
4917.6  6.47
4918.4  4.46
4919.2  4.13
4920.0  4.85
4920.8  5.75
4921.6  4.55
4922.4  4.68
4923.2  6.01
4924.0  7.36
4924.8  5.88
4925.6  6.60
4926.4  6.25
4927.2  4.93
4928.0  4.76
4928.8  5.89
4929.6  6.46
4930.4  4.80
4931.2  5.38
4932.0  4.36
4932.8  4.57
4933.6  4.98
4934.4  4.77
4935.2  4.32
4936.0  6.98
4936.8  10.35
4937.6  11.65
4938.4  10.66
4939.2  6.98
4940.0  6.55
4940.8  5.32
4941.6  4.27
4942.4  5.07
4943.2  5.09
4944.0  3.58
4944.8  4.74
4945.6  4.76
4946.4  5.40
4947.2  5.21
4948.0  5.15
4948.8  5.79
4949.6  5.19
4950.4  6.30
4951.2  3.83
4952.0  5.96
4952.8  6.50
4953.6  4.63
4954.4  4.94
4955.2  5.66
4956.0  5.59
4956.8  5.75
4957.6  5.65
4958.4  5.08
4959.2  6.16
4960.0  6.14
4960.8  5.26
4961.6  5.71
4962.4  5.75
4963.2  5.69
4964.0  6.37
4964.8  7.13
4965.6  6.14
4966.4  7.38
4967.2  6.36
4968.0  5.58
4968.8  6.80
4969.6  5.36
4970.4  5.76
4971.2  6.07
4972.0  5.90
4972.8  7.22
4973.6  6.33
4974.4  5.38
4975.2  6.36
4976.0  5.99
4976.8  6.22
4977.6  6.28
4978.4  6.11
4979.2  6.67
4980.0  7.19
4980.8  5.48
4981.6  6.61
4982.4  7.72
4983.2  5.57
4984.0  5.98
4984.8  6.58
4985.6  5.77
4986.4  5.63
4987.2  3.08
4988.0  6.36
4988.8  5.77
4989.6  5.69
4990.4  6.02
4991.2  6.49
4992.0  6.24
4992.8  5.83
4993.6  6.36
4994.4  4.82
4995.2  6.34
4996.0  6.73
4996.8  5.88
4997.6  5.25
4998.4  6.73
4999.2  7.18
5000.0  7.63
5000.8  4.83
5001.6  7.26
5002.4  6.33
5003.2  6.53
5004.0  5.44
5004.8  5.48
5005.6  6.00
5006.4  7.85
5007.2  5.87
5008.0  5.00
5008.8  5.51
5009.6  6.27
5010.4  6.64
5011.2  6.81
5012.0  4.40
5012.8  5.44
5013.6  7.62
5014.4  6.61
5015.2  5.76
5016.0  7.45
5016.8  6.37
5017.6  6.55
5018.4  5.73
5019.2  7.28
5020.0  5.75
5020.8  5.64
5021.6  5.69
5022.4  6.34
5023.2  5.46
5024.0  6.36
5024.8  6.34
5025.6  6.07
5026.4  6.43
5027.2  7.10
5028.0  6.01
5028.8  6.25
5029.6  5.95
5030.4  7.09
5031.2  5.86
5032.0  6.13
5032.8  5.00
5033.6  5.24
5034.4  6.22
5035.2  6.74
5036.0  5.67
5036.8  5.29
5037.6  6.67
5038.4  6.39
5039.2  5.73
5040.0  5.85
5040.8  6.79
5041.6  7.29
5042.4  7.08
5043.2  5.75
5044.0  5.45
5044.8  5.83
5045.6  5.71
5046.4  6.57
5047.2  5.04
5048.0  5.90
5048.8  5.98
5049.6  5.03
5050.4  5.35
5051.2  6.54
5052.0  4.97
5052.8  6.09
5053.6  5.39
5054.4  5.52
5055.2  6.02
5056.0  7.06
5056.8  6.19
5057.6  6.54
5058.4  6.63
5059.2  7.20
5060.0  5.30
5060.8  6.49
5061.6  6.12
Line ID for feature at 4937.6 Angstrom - H-gamma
